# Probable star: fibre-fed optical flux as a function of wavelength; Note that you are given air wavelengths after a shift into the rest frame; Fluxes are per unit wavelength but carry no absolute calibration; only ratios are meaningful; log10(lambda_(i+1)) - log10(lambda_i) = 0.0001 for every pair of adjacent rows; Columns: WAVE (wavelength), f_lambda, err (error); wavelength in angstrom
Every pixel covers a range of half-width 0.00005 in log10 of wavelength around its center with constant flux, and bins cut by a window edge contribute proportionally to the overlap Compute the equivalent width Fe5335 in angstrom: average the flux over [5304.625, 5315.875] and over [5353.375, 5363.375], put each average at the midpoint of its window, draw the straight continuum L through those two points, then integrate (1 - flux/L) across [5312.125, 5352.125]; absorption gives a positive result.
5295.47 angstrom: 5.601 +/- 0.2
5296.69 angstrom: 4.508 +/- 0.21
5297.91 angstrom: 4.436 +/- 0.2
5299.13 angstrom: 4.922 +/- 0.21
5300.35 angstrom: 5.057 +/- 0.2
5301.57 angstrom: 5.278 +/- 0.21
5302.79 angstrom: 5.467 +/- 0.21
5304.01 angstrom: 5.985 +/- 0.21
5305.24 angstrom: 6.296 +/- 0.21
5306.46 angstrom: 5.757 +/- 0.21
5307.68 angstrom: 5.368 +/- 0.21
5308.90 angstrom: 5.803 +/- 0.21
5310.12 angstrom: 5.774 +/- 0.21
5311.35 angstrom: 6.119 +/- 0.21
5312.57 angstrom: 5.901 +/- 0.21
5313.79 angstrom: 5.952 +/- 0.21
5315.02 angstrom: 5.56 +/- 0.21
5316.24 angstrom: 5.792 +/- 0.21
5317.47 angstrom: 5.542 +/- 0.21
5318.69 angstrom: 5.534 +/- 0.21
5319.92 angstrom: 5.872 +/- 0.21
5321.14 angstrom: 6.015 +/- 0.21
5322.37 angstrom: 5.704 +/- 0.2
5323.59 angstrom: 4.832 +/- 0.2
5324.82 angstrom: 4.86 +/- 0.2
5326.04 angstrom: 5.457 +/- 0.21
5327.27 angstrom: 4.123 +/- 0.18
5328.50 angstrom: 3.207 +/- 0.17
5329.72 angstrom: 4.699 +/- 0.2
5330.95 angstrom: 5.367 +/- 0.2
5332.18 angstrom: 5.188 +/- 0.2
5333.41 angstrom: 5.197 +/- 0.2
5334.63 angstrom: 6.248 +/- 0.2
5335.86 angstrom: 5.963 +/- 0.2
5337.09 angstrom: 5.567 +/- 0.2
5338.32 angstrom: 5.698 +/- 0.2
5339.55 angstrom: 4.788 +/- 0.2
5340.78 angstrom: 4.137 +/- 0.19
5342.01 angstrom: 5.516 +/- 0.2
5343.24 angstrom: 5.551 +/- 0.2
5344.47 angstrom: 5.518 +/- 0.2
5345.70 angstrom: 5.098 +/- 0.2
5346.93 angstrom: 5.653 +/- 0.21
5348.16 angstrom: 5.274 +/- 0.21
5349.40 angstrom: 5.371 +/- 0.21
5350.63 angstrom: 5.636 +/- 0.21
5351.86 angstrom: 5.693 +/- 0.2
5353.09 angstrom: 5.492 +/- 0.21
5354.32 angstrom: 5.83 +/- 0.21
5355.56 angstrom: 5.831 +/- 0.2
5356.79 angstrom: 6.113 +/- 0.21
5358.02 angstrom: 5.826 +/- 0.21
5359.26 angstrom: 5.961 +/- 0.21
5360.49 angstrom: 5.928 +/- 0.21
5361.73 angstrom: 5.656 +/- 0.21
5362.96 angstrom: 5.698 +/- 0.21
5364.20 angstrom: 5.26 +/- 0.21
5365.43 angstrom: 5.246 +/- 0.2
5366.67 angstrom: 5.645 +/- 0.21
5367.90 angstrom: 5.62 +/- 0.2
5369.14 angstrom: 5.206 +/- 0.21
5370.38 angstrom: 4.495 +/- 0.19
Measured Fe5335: 3.4 angstrom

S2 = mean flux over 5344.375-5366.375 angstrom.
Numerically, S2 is 5.62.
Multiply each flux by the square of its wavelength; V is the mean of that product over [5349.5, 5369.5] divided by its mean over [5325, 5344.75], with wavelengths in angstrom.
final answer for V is 1.11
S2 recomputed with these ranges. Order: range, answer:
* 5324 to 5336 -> 4.99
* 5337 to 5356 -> 5.41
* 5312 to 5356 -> 5.38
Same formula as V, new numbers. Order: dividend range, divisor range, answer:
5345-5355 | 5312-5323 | 0.97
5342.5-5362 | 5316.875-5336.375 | 1.09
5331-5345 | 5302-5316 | 0.94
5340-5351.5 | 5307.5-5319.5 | 0.93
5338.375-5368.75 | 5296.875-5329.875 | 1.04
